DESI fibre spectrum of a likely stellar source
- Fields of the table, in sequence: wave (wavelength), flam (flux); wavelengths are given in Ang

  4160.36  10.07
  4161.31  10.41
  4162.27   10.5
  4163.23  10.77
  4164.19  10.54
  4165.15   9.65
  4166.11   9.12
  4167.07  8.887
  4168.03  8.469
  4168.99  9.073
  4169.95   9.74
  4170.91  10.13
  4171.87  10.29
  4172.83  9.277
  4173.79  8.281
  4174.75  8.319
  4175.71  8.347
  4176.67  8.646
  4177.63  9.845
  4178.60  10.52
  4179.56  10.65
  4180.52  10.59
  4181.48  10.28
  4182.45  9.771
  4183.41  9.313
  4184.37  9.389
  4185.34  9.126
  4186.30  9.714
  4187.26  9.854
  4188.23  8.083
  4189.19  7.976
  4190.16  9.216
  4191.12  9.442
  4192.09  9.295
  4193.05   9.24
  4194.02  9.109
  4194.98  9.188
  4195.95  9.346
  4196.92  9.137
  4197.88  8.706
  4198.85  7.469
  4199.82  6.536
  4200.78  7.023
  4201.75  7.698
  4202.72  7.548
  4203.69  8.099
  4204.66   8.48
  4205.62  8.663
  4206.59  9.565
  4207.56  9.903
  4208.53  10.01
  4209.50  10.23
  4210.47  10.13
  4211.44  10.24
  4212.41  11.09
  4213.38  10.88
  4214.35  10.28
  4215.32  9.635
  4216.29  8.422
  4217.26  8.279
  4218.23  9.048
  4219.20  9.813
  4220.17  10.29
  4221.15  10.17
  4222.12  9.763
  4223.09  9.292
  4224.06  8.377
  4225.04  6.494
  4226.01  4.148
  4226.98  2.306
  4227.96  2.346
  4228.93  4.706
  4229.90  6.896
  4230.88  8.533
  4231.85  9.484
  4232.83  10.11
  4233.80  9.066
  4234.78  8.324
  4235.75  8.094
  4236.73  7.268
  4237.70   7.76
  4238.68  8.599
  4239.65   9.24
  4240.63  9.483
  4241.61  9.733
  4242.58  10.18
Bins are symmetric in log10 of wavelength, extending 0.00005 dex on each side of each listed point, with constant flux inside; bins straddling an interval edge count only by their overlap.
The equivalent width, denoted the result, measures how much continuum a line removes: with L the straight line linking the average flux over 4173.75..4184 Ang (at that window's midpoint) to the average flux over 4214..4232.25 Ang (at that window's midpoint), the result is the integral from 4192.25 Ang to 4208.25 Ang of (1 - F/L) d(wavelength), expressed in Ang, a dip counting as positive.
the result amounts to 0.3 Ang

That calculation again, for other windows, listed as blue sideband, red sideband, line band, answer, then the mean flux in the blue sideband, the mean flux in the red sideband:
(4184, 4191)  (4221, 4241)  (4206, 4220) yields -2.8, 9.07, 7.59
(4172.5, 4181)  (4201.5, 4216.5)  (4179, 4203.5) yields 1.3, 9.39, 9.47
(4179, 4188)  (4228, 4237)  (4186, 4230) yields 1.4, 9.81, 7.79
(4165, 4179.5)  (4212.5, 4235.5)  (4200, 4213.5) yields -1.0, 9.27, 8.17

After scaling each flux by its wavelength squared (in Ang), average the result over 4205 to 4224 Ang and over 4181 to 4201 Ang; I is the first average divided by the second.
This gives 1.1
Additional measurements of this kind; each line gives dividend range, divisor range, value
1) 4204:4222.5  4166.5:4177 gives 1.09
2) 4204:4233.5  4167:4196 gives 0.93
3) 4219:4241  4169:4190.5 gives 0.85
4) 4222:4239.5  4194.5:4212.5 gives 0.84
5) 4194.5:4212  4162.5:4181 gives 0.93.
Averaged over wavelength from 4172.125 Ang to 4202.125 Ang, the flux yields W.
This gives 9.03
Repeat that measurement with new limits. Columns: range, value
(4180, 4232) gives 8.67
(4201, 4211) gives 8.98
